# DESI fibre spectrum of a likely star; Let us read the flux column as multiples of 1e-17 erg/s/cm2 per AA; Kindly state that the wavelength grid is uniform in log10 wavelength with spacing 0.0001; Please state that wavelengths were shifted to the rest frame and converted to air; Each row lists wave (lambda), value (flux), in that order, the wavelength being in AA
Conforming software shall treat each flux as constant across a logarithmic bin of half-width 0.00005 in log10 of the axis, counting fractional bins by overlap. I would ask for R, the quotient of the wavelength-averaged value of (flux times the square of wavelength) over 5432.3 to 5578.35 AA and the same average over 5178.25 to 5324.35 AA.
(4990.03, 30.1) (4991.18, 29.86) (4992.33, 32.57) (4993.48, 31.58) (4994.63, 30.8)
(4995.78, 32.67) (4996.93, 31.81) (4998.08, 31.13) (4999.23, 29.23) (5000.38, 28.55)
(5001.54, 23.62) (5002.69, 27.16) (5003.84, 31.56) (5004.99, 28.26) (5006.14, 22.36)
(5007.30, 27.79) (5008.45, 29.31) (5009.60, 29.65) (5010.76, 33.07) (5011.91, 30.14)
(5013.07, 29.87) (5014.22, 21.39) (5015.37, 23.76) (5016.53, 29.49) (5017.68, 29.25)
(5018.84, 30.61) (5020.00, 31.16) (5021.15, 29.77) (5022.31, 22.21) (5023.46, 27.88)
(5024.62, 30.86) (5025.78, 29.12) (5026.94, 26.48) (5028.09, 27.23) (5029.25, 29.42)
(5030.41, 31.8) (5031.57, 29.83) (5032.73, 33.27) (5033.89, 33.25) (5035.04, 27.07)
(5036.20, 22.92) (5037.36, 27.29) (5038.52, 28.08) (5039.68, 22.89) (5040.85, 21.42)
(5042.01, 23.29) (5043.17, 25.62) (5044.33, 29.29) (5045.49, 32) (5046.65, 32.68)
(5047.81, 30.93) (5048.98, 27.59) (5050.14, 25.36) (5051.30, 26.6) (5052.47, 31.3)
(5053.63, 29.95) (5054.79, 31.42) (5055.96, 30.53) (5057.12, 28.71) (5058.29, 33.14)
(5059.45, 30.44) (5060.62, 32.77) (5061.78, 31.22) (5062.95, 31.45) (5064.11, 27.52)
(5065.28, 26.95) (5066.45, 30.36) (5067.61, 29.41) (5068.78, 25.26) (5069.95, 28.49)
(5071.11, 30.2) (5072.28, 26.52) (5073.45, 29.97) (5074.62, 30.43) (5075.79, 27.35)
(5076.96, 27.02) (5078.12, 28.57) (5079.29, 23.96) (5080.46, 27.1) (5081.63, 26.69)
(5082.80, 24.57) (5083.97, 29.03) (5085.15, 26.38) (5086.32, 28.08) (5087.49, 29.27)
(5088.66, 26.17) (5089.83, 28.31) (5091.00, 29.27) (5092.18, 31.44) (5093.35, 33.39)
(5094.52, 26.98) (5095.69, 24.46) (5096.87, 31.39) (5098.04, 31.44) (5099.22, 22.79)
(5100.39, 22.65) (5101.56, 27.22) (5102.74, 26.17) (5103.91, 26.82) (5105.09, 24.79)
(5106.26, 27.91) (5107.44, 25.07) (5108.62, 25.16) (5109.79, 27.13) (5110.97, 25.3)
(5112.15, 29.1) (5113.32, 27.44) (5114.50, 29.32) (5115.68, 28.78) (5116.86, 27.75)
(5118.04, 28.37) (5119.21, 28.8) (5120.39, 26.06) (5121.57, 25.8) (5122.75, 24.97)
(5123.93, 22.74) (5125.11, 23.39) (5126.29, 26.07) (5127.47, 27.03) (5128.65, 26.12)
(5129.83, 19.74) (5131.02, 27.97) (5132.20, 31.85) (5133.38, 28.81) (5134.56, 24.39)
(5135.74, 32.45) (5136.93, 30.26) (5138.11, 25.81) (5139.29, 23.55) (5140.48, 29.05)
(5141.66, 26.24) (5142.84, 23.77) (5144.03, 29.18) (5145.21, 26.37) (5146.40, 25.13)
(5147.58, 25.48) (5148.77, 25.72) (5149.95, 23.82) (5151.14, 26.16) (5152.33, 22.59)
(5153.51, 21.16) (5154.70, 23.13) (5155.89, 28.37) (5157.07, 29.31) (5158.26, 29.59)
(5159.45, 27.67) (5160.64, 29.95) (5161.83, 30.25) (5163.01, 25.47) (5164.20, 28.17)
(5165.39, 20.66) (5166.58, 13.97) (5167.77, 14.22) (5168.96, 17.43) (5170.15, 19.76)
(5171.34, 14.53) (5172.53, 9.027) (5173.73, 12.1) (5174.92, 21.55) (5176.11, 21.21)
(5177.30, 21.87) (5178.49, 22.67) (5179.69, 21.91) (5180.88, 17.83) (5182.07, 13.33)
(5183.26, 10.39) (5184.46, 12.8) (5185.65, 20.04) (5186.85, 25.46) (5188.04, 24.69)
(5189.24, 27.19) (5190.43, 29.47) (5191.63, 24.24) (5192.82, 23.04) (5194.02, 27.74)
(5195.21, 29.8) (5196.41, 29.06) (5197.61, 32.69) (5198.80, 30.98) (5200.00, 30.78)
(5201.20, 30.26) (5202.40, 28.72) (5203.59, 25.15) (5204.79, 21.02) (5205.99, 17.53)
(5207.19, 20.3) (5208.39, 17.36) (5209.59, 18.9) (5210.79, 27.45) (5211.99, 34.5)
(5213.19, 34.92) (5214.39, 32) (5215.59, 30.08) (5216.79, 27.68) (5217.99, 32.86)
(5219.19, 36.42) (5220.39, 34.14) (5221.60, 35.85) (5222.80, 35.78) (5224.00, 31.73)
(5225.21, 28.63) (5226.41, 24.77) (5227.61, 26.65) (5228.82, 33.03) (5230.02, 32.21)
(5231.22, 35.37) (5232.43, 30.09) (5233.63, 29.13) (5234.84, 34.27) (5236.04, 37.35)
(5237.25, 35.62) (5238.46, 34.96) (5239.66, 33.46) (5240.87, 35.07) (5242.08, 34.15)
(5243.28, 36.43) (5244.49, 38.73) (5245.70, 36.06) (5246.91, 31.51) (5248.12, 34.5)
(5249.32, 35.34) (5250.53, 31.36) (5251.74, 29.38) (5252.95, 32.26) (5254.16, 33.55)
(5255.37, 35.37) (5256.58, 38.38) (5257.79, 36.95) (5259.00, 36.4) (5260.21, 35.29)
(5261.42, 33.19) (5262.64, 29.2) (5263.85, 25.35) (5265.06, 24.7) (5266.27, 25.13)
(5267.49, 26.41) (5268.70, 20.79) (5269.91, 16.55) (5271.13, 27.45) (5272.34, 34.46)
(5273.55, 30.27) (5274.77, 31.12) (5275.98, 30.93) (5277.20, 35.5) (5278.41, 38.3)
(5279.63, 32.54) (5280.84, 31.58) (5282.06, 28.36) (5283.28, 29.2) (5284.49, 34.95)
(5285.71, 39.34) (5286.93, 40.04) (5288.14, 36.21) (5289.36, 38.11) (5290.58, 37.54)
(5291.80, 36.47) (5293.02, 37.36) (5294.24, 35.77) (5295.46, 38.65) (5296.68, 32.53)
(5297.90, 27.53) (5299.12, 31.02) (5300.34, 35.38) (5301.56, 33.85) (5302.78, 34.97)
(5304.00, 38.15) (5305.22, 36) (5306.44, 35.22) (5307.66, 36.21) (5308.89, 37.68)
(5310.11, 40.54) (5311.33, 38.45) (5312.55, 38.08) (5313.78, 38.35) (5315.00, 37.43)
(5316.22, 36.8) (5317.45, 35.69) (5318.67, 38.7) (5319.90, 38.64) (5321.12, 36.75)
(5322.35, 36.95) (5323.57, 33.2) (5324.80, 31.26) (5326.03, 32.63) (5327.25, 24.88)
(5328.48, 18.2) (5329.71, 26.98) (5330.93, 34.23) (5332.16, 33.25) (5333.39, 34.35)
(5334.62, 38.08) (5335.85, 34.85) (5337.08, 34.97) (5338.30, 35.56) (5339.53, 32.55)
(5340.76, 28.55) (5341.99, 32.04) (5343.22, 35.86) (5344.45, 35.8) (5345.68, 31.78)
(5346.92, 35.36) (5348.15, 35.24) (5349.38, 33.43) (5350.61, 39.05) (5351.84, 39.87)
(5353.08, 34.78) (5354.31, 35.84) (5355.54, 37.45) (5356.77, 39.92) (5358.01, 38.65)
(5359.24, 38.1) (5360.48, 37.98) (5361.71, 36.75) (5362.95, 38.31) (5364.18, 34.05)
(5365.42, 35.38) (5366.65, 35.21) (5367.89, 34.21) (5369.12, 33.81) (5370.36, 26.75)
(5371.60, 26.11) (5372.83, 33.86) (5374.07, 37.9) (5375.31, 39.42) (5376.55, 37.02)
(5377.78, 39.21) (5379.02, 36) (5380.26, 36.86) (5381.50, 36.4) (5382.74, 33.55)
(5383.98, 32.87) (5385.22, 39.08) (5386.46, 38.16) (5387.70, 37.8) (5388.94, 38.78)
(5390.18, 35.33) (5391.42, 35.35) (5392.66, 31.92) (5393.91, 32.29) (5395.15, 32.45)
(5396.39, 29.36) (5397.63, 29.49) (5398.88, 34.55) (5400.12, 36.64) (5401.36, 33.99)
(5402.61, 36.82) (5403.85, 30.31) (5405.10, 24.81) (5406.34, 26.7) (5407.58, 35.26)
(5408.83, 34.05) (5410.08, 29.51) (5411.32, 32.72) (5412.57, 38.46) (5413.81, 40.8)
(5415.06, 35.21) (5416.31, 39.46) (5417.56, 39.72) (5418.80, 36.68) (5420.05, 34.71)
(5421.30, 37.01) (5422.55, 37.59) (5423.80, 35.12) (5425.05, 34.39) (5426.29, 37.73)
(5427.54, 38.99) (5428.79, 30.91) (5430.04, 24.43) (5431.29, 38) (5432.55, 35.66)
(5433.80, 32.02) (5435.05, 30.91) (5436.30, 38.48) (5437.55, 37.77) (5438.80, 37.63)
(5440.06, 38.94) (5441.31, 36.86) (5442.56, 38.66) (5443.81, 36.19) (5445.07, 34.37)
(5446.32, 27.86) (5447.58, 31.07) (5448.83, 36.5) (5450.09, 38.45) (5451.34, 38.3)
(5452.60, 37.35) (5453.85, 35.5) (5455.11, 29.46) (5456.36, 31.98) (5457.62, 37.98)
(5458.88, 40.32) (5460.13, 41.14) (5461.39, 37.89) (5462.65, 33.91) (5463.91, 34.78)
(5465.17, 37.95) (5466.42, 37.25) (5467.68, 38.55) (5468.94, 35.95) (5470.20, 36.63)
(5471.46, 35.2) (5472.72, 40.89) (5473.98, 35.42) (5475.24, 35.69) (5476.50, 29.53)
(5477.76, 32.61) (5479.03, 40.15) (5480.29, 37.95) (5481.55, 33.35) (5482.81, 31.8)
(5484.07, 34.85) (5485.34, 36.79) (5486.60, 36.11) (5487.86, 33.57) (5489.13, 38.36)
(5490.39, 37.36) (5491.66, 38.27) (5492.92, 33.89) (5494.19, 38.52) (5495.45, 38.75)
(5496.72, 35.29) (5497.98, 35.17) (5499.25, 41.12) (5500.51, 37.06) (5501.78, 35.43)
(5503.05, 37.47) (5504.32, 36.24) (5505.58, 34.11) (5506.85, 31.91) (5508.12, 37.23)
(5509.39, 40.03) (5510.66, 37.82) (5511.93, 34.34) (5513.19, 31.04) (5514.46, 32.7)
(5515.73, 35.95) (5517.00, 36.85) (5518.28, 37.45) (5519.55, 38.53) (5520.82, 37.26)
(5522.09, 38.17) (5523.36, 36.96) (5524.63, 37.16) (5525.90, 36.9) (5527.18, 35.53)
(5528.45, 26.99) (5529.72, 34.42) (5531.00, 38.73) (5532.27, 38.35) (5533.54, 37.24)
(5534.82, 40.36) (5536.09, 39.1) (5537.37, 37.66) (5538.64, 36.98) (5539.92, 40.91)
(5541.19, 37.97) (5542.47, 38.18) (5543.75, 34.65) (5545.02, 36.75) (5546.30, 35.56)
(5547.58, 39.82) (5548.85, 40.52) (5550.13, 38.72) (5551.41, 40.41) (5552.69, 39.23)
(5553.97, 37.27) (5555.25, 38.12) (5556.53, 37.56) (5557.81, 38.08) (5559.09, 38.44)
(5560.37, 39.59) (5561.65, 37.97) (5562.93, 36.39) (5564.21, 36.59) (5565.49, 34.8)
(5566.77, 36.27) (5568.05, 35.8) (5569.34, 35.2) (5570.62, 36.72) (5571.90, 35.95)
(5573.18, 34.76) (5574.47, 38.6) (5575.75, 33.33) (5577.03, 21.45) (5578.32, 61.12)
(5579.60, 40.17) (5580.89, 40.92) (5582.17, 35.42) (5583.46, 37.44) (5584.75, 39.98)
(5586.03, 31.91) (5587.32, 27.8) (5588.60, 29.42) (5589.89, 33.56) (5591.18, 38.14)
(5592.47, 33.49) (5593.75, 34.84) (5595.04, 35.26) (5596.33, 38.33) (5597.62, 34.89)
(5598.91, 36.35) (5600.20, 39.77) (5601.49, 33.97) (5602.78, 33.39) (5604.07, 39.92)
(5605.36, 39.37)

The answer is 1.28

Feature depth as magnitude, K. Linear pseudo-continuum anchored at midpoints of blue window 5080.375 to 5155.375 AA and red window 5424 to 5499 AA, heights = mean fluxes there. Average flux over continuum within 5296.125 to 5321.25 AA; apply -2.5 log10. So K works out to -0.14 mag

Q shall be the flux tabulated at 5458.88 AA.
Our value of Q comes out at 40.32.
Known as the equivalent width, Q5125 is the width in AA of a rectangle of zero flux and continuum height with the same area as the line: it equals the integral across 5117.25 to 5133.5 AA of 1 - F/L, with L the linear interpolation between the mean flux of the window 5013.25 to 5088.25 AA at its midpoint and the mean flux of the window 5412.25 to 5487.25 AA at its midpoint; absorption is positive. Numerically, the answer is 1.9 AA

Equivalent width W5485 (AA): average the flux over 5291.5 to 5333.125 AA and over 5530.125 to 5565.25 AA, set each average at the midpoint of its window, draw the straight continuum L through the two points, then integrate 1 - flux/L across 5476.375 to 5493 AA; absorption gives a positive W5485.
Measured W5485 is 0.7 AA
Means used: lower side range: 34.6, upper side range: 38.1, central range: 35.5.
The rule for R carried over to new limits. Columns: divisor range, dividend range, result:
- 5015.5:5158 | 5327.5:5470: 1.43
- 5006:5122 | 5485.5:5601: 1.56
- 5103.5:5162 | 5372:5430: 1.46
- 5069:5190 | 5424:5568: 1.66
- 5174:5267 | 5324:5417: 1.25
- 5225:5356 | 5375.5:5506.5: 1.12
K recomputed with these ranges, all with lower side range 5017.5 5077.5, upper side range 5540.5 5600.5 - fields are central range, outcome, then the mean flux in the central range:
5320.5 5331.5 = 0.09 mag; 30.6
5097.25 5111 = 0.14 mag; 26.2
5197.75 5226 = 0.09 mag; 28.9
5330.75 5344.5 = -0.03 mag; 34.1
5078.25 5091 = 0.09 mag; 27.1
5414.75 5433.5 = -0.03 mag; 35.6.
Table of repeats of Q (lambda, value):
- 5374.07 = 37.9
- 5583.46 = 37.44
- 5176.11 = 21.21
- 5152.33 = 22.59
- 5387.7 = 37.8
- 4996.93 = 31.81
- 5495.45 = 38.75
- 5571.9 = 35.95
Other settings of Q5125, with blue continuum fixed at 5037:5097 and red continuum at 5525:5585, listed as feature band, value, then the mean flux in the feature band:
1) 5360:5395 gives -1.2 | 35.3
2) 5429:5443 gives 0.0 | 35.2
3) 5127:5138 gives 0.8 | 27.5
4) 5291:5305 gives -0.9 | 34.8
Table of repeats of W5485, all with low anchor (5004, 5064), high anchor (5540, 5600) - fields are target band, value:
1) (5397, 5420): 0.1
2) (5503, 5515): 0.2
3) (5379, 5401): -0.4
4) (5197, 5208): 1.8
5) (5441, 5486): -0.7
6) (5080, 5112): 2.6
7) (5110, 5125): 1.5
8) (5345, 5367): -1.9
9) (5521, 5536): -0.1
